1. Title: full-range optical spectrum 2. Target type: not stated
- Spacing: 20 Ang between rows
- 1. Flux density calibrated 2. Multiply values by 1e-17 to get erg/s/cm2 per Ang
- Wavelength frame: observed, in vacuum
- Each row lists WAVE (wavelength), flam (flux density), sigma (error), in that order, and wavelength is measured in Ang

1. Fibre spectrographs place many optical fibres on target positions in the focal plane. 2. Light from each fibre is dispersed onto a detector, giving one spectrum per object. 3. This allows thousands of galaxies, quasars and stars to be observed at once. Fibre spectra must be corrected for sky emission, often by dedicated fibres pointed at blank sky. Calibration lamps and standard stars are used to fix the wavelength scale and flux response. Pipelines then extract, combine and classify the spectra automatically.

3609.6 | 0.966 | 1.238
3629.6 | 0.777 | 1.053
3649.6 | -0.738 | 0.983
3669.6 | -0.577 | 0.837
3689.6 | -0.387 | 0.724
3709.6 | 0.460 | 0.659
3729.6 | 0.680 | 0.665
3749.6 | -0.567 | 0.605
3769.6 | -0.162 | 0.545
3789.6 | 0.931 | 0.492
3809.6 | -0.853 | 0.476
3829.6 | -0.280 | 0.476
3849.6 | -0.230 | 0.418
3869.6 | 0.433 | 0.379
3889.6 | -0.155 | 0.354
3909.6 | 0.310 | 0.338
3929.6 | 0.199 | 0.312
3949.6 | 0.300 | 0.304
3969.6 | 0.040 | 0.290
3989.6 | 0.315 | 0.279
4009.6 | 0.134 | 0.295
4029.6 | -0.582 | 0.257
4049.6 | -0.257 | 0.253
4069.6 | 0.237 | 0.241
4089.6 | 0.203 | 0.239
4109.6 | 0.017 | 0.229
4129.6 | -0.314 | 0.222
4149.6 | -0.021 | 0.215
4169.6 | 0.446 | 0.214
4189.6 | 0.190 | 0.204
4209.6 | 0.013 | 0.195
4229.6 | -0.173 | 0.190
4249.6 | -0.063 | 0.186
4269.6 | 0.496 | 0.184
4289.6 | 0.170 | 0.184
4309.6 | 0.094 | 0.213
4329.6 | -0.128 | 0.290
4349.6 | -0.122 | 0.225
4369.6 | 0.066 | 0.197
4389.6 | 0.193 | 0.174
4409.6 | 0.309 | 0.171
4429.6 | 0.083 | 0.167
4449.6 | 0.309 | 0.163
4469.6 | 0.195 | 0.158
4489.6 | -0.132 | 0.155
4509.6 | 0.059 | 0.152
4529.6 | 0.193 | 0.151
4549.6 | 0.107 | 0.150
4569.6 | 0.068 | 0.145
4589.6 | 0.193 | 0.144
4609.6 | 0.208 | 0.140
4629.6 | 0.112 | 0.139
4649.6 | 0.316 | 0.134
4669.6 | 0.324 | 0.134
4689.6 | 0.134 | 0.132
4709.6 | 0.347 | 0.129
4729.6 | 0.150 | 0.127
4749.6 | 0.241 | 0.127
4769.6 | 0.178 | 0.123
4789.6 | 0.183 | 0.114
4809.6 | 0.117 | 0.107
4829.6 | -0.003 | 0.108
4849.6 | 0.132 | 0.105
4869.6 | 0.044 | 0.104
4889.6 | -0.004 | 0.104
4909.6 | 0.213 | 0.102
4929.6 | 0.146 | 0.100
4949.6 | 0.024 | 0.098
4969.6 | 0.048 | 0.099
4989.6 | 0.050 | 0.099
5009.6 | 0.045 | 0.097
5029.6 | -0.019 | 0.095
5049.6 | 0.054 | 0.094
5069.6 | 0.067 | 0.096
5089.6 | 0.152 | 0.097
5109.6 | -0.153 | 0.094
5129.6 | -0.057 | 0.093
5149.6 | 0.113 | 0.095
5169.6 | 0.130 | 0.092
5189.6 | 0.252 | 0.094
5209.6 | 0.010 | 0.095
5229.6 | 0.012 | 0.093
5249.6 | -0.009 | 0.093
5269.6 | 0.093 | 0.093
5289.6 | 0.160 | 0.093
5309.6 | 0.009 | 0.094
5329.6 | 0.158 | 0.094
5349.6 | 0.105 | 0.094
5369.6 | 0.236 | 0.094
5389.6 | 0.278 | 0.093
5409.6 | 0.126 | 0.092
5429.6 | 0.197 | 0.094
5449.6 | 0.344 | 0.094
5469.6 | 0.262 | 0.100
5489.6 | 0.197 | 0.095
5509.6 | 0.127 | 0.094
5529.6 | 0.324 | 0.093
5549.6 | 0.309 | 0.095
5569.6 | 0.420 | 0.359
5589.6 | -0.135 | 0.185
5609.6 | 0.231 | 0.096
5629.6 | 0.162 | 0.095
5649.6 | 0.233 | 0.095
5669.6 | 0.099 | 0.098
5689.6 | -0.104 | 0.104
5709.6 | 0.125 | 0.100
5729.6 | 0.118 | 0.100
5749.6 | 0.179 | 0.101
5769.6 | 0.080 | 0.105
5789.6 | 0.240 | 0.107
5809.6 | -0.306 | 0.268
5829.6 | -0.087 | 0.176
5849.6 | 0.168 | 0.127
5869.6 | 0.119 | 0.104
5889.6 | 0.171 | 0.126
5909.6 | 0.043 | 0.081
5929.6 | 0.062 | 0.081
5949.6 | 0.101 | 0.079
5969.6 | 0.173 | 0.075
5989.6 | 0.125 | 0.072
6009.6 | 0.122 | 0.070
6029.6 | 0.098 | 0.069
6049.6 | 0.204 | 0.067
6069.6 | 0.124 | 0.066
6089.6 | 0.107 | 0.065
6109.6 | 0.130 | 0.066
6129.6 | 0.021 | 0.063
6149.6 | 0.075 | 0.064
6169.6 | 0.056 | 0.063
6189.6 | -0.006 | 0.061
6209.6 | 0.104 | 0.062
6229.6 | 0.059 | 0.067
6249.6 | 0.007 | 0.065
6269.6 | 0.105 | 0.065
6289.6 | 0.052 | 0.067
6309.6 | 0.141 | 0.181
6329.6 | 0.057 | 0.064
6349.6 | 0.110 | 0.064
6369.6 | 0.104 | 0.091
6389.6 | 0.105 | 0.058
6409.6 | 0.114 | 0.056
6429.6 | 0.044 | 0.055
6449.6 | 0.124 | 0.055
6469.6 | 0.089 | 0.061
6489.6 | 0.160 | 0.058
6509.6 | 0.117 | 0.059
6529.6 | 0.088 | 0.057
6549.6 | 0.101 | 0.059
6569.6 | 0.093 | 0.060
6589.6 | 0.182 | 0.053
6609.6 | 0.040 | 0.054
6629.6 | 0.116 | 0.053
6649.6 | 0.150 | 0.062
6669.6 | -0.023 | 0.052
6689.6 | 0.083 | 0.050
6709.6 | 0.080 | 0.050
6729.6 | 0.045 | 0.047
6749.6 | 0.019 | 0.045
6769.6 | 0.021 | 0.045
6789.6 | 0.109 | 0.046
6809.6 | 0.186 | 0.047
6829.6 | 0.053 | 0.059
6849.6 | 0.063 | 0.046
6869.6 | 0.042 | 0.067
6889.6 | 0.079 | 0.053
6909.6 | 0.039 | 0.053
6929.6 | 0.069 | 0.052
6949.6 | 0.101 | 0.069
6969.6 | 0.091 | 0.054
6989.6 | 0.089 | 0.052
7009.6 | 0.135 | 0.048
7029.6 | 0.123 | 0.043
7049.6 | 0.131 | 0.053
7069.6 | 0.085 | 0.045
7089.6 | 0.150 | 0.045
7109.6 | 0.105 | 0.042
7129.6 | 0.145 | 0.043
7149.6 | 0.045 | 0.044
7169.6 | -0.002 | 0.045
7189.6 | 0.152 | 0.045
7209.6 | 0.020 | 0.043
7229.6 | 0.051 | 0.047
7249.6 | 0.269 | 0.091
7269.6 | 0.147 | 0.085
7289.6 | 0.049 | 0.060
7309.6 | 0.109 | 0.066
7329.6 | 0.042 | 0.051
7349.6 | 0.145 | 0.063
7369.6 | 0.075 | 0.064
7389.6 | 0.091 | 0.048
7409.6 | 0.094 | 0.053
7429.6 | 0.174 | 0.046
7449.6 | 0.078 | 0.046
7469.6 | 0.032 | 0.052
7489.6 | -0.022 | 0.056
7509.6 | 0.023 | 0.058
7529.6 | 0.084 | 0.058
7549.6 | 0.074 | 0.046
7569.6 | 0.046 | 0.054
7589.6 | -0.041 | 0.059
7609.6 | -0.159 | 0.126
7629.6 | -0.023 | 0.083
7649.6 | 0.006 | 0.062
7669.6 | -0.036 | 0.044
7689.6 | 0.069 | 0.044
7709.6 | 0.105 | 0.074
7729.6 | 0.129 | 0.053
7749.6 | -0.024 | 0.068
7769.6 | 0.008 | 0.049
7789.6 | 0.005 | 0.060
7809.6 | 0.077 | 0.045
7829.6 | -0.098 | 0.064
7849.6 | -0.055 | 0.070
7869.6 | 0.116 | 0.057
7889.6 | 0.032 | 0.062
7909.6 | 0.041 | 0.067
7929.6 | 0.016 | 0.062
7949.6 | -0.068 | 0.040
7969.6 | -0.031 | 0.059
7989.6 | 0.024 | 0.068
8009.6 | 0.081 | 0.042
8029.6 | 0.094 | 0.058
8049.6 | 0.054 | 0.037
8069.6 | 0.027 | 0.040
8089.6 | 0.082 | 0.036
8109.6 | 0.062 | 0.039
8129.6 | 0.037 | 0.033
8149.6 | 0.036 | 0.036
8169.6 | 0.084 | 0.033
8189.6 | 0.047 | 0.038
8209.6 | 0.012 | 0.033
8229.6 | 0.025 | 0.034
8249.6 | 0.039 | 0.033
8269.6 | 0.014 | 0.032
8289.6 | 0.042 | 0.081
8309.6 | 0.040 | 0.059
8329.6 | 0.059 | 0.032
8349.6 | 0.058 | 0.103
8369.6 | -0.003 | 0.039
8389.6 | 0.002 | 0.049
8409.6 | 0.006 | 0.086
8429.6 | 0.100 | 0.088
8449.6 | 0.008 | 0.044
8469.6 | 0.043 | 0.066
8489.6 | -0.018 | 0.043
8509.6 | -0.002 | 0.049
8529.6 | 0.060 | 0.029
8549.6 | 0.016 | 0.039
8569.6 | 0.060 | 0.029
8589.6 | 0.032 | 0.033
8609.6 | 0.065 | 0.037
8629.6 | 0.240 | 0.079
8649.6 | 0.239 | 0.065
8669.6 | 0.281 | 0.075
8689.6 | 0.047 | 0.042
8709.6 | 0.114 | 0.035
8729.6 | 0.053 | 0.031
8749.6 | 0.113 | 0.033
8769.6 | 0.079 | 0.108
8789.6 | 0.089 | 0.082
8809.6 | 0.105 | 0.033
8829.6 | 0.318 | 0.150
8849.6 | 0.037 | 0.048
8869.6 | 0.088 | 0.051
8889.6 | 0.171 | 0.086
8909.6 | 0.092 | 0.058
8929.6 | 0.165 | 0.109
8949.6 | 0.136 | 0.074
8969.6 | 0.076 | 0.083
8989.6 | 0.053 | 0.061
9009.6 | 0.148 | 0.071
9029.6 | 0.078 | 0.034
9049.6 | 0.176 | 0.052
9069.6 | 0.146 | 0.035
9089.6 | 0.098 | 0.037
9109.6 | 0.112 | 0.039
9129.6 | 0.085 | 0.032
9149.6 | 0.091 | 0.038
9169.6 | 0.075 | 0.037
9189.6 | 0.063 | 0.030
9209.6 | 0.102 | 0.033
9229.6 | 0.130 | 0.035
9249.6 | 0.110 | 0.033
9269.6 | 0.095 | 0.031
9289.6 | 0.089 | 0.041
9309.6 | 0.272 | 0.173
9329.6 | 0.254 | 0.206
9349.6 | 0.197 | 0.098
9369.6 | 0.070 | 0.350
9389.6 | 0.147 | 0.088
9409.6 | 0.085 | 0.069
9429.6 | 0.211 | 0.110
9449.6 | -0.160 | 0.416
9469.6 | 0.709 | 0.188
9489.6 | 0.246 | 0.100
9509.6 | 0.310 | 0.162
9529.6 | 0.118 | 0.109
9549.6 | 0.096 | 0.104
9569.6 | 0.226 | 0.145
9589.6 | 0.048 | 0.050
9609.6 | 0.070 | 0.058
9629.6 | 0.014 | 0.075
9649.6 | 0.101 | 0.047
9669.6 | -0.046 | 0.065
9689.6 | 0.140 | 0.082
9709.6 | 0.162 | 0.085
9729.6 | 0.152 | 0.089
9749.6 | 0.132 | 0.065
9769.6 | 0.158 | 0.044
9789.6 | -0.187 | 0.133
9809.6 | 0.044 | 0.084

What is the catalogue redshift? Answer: 1.32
